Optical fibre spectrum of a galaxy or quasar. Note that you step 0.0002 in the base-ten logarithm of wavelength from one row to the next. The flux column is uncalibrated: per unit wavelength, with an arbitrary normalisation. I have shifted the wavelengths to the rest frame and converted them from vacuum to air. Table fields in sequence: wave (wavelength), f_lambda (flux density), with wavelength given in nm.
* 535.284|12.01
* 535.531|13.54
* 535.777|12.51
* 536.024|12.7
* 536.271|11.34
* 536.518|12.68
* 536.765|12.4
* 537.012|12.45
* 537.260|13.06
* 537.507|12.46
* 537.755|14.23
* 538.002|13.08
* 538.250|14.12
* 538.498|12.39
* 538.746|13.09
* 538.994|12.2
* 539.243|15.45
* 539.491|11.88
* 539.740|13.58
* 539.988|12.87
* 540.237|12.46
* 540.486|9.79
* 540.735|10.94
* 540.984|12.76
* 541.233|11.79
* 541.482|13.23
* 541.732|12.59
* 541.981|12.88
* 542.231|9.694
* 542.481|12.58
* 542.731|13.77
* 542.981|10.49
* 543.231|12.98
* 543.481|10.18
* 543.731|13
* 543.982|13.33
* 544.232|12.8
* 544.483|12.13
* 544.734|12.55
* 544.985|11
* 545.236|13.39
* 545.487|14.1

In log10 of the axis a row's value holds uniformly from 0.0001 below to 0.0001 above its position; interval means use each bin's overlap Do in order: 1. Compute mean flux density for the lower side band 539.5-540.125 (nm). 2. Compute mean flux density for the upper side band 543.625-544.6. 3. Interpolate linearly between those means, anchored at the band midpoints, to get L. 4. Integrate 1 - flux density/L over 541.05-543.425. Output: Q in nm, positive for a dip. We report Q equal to 0.13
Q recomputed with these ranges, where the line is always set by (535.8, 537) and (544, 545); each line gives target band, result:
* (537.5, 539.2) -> -0.125 nm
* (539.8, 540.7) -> 0.042 nm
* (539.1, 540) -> -0.084 nm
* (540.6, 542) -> 0.005 nm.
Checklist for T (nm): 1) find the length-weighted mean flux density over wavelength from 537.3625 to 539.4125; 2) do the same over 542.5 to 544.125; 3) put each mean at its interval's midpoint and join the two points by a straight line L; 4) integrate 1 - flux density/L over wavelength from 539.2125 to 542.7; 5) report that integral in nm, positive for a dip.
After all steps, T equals 0.15 nm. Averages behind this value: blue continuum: 13.3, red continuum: 12.3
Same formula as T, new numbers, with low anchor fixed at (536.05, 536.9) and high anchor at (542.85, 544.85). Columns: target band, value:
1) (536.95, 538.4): -0.12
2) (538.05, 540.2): -0.17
